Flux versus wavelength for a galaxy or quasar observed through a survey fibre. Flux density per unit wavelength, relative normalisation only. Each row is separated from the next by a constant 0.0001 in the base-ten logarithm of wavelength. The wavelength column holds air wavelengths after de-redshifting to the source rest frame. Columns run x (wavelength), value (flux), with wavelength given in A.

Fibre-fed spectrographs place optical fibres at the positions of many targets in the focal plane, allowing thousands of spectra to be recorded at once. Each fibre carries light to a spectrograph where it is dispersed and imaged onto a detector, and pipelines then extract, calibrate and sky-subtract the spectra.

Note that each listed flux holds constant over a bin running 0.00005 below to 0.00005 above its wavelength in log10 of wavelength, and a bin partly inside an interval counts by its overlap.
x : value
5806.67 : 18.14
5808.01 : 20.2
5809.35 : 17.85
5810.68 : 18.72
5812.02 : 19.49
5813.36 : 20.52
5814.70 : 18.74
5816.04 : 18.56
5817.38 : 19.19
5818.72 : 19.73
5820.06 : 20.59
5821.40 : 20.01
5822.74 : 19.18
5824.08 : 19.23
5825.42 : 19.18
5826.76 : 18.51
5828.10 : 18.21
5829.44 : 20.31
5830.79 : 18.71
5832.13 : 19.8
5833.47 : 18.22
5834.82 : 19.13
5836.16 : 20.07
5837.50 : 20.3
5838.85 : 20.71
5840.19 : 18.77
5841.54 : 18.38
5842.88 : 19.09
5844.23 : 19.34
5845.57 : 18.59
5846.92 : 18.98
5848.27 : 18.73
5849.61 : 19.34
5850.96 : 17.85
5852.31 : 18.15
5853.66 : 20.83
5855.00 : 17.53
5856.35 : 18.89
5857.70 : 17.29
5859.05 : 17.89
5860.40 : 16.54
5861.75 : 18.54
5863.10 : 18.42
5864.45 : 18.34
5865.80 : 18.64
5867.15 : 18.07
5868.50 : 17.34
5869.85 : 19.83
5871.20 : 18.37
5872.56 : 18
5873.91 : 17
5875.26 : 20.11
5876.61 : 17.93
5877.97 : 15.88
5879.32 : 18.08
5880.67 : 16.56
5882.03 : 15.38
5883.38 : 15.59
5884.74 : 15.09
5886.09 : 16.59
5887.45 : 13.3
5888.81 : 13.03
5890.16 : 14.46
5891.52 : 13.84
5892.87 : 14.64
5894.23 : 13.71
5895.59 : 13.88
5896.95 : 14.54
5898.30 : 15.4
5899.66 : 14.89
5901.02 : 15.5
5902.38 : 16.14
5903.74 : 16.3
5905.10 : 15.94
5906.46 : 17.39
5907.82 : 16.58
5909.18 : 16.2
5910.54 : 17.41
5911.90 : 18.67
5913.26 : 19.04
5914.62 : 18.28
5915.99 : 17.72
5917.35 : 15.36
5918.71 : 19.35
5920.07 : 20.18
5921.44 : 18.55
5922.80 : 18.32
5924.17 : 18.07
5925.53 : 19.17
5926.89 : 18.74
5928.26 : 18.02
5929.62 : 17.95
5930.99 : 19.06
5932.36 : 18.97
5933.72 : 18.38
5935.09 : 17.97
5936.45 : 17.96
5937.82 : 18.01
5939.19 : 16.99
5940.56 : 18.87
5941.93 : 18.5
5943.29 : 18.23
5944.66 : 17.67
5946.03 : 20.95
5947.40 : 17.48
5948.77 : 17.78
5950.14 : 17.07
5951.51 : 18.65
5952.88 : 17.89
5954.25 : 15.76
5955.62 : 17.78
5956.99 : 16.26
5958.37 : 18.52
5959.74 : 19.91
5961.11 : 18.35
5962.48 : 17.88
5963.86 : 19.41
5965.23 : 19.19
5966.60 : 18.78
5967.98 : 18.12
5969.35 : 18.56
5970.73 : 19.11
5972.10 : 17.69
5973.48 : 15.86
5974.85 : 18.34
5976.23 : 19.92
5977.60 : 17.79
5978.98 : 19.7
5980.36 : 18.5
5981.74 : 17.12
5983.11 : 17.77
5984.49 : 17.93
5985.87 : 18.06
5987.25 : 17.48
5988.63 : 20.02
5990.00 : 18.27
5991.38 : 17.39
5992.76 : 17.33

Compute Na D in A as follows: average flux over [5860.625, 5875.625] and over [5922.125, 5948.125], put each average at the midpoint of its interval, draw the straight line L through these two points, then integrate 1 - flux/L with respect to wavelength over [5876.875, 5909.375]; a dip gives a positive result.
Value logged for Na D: 5.2 A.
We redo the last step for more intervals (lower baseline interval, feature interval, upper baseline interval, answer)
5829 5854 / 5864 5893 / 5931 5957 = 3.27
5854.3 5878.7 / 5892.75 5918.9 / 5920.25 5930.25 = 2.88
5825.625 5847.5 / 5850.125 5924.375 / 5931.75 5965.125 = 6.82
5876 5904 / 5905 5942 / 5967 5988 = -3.92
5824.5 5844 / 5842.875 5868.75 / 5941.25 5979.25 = 0.89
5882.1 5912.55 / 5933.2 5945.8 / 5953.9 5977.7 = -0.75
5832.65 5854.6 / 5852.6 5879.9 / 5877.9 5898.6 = -1.88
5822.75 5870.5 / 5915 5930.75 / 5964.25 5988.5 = 0.14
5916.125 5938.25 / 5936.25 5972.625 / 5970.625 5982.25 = 0.14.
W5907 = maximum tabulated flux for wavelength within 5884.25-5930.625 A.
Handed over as 20.18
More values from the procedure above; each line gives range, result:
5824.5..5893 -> 20.83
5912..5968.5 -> 20.95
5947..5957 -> 18.65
